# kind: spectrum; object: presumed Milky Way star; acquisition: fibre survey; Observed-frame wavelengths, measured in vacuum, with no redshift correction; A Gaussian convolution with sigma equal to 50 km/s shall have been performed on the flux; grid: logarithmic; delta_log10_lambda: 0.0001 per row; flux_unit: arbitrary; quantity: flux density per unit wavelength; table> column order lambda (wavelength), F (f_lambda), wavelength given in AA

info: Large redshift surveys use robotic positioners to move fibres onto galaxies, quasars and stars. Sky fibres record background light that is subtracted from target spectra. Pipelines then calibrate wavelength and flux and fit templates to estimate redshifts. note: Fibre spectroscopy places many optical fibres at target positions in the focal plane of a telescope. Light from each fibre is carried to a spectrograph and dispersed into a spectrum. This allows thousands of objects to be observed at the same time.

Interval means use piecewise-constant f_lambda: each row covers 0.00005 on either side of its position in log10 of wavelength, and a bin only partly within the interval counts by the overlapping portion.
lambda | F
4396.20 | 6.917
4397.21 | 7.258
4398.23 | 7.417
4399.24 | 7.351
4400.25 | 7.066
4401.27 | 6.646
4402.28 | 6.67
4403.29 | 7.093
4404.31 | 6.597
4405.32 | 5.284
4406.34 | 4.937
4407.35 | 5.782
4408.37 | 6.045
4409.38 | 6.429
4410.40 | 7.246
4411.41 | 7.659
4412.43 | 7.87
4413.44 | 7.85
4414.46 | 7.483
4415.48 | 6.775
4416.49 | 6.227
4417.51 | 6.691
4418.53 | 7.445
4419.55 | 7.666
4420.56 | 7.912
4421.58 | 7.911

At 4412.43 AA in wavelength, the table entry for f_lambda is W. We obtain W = 7.87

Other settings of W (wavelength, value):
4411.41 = 7.659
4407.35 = 5.782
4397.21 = 7.258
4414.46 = 7.483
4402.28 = 6.67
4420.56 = 7.912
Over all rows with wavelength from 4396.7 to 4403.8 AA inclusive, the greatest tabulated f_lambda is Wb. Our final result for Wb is 7.417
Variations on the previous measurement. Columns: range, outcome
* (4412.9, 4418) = 7.85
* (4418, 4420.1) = 7.666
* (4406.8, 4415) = 7.87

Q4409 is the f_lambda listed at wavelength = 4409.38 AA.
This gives 6.429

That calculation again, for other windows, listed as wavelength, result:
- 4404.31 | 6.597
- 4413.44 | 7.85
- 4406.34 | 4.937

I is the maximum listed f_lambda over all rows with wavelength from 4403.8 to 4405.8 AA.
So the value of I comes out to 6.597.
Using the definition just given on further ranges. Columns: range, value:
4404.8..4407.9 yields 5.782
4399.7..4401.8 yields 7.066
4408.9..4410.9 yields 7.246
